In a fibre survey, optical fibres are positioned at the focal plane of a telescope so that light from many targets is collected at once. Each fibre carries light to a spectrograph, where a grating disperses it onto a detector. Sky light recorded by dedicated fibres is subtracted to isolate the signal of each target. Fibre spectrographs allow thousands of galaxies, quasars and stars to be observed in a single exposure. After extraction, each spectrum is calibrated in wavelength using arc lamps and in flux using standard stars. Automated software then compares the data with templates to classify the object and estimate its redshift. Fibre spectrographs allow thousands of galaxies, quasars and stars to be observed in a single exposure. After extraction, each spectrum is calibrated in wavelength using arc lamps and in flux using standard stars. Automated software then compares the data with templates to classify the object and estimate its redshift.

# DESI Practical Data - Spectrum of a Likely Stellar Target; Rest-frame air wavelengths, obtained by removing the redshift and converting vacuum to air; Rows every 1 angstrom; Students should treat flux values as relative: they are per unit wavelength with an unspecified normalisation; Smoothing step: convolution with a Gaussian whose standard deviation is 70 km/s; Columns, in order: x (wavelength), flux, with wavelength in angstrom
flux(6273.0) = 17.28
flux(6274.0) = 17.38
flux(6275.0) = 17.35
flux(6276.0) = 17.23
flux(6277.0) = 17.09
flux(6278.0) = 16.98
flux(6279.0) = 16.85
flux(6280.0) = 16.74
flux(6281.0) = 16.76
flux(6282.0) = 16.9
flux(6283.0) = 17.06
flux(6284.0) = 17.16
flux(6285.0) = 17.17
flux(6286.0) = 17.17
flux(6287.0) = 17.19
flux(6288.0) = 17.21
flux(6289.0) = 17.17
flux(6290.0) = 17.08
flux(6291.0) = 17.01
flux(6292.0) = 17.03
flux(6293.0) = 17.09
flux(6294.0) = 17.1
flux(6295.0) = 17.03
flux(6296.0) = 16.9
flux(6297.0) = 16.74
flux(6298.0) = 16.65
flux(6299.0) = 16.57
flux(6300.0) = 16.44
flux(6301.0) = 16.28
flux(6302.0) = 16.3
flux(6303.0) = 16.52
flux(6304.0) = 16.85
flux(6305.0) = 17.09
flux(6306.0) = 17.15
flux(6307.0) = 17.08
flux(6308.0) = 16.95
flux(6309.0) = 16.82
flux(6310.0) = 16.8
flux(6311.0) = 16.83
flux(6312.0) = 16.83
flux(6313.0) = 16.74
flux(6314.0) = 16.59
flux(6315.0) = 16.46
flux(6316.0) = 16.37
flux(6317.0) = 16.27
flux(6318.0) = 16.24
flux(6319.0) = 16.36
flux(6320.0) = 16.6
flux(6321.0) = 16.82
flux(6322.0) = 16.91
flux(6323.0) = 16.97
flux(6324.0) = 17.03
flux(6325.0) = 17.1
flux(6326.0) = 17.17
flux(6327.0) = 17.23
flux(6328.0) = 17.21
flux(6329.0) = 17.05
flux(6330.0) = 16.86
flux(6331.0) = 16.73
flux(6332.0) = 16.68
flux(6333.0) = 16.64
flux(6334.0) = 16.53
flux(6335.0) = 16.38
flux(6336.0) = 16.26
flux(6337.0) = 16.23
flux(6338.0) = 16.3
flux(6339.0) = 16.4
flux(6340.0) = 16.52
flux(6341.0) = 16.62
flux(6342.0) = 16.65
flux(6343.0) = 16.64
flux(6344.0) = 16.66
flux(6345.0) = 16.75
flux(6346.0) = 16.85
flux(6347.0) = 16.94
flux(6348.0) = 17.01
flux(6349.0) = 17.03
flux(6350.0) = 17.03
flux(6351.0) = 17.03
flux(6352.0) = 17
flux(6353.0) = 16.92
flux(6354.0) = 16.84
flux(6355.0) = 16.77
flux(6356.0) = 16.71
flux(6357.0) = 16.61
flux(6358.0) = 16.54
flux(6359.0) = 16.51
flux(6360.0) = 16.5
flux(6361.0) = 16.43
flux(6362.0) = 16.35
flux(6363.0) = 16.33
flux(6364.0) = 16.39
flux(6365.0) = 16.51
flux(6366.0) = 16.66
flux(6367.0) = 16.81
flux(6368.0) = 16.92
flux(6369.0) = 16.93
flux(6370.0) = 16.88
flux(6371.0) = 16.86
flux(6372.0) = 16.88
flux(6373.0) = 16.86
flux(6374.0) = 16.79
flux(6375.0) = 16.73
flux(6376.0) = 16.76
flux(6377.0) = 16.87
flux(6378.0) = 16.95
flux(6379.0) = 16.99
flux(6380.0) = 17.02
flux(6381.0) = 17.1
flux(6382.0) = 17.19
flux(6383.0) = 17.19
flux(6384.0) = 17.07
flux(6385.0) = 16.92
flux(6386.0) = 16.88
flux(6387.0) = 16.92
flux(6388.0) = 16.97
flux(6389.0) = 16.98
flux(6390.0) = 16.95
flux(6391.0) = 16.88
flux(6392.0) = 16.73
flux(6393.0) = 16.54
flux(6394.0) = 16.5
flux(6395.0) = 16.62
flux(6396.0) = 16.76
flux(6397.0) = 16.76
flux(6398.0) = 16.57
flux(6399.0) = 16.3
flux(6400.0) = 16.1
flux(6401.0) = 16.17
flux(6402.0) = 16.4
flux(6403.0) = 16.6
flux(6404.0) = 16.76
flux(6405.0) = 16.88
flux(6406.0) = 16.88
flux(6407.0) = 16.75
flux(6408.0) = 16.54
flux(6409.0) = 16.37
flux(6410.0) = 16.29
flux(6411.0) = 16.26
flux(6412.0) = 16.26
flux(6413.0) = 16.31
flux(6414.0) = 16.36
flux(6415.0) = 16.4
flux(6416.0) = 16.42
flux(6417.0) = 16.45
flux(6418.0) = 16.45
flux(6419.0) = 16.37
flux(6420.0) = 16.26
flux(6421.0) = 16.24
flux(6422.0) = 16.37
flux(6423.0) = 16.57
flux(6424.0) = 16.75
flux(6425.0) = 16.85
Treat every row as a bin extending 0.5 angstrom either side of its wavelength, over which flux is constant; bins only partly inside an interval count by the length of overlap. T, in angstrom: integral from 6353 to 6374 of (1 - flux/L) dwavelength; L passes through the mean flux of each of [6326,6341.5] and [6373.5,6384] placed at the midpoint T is 0.2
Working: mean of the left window 16.7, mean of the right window 17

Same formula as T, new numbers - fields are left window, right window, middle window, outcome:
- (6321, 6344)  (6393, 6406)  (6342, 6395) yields -0.5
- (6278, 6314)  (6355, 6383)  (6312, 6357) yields 0.2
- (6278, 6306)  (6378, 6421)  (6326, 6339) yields 0.1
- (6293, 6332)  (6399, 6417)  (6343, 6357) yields -0.2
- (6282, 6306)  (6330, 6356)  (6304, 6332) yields 0.0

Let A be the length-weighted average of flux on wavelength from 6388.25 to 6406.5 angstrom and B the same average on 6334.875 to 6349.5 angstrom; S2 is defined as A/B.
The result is 1.0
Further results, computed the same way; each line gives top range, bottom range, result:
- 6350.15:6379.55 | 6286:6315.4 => 0.99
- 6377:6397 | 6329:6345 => 1.02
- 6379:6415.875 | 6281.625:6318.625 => 0.99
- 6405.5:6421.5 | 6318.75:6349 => 0.98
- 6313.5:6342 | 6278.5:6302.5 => 0.99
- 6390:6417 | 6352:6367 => 1.00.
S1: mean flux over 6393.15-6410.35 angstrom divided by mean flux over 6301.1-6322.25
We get 1.0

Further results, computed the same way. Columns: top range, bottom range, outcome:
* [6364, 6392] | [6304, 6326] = 1.01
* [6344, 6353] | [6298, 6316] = 1.01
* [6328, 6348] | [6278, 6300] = 0.98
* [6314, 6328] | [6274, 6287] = 0.98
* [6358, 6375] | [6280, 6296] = 0.98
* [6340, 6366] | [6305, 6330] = 0.99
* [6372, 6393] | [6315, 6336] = 1.01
